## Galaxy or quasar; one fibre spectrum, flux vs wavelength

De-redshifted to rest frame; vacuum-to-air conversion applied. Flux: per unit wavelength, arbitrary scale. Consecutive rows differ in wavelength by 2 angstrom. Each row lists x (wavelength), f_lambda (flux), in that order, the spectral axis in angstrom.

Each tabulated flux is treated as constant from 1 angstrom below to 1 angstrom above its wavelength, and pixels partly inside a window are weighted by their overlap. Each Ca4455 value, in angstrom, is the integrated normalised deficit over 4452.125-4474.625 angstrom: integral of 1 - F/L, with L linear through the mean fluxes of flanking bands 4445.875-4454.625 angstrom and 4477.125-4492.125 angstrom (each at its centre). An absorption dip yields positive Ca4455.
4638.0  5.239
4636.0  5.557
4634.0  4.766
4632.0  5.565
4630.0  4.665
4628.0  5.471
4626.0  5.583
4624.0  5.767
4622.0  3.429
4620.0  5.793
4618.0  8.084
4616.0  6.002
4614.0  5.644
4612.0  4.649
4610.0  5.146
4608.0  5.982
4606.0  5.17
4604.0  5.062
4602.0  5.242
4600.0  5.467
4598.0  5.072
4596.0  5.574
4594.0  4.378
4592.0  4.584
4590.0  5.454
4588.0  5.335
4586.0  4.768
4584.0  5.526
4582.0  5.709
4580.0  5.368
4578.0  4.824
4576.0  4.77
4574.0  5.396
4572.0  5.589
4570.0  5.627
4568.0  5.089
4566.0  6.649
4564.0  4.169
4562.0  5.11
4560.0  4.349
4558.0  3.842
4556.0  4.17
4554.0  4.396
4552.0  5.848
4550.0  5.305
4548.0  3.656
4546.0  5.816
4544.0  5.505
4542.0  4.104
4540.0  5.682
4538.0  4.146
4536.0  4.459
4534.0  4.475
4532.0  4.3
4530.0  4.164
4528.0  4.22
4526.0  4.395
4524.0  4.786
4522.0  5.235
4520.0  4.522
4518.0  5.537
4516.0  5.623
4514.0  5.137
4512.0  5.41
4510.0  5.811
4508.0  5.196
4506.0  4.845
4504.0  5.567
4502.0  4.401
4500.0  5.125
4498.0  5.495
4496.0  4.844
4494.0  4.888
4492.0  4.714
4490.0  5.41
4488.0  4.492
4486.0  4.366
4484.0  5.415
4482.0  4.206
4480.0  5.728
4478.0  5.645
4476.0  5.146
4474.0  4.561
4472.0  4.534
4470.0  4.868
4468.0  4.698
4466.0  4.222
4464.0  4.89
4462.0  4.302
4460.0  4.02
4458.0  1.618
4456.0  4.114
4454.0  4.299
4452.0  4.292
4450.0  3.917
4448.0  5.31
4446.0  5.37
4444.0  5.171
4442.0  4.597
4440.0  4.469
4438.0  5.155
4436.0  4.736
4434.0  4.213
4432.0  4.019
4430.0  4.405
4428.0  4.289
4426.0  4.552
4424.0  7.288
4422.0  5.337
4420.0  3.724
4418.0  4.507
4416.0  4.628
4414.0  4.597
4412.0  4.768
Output 2.6 angstrom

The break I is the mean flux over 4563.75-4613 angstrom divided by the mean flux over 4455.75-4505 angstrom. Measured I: 1.12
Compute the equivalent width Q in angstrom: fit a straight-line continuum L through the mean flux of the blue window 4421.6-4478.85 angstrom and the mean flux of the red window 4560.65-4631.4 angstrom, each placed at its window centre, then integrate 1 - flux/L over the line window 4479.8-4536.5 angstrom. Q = -0.3 angstrom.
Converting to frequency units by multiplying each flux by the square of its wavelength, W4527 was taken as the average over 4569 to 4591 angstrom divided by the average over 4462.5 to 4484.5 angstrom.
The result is 1.14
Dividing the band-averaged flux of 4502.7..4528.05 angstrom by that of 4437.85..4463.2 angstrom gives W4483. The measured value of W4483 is 1.2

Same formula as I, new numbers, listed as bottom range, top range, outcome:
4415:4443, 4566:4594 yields 1.12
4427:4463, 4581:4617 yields 1.21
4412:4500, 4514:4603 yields 1.06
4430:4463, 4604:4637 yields 1.25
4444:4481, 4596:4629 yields 1.20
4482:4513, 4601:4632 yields 1.08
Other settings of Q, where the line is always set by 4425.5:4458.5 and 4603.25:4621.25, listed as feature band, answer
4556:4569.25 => 1.25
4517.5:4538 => 2.03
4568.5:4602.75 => 1.78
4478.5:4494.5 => -0.57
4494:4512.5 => -1.07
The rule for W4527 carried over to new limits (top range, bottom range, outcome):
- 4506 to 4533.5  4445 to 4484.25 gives 1.11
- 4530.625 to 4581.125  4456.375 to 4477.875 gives 1.18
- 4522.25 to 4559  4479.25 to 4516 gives 0.93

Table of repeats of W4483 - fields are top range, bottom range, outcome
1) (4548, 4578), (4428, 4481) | 1.09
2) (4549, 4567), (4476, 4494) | 0.97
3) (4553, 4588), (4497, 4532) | 1.00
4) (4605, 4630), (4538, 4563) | 1.15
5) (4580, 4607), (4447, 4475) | 1.22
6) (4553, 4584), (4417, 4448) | 1.04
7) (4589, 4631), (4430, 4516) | 1.13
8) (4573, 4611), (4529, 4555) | 1.09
